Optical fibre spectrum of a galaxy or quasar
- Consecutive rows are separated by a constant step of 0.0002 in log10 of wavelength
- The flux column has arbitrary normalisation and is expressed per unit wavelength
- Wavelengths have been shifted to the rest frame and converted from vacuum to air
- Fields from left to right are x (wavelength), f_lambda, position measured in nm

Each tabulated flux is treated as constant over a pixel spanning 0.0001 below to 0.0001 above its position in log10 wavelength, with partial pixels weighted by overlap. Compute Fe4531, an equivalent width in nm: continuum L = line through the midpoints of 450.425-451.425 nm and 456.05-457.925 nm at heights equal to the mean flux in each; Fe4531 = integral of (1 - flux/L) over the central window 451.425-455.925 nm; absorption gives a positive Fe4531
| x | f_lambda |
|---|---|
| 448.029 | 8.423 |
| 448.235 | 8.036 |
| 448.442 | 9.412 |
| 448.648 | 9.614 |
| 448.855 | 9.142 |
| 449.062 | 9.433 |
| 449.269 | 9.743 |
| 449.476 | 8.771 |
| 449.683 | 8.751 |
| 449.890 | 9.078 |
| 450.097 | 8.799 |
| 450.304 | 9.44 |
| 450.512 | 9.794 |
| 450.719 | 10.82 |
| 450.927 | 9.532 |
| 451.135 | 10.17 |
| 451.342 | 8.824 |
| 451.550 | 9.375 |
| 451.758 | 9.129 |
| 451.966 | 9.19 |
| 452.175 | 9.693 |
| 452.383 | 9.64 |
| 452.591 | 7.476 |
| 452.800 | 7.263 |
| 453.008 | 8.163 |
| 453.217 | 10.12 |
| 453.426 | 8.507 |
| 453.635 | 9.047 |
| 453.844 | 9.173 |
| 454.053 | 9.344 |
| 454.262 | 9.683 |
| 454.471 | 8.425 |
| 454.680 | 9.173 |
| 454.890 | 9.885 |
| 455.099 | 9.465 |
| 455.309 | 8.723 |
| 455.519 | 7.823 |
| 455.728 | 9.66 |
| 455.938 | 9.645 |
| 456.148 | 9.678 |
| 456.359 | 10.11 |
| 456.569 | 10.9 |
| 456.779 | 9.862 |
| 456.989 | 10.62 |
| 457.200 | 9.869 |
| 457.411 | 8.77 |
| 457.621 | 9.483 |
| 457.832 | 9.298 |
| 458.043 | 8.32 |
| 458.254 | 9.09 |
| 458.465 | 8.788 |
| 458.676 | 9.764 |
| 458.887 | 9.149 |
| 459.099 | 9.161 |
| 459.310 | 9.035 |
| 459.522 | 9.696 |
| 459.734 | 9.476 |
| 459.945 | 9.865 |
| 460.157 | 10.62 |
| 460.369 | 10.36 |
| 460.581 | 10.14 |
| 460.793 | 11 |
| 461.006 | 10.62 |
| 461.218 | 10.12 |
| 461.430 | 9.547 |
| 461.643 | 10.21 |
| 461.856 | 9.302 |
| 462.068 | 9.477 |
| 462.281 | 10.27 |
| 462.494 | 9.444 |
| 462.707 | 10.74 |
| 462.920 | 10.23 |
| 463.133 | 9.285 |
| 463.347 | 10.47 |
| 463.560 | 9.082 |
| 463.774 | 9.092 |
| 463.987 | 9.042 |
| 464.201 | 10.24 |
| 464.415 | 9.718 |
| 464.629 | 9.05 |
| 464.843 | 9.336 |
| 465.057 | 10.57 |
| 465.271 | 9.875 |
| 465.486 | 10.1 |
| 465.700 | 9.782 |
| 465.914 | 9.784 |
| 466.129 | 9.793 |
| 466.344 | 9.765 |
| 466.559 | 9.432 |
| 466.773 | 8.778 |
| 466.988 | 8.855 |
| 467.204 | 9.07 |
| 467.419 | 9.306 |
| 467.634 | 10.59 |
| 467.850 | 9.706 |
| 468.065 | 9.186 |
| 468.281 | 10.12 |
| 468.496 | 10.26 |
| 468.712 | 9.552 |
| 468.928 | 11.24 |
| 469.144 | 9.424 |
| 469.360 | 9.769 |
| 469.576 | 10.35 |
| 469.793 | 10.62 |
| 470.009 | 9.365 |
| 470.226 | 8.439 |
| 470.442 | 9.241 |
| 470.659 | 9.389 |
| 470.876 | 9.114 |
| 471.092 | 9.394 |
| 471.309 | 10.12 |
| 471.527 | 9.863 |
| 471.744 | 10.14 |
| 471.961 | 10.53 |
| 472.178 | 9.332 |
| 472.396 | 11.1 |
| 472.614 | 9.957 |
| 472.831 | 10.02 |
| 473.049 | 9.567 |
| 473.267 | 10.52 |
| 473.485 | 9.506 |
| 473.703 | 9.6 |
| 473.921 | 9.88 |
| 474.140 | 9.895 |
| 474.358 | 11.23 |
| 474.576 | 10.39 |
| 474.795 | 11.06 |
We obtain 0.38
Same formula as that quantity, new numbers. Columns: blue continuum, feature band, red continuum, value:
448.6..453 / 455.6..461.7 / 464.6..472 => -0.20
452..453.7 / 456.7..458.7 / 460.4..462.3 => 0.03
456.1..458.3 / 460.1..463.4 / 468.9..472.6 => -0.13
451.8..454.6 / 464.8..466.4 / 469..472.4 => -0.07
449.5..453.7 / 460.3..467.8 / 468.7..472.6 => -0.15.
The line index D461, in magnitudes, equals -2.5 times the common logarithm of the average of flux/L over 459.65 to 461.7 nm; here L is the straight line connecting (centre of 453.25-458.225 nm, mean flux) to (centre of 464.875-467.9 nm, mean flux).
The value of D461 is -0.08 mag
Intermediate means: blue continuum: 9.37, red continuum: 9.66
